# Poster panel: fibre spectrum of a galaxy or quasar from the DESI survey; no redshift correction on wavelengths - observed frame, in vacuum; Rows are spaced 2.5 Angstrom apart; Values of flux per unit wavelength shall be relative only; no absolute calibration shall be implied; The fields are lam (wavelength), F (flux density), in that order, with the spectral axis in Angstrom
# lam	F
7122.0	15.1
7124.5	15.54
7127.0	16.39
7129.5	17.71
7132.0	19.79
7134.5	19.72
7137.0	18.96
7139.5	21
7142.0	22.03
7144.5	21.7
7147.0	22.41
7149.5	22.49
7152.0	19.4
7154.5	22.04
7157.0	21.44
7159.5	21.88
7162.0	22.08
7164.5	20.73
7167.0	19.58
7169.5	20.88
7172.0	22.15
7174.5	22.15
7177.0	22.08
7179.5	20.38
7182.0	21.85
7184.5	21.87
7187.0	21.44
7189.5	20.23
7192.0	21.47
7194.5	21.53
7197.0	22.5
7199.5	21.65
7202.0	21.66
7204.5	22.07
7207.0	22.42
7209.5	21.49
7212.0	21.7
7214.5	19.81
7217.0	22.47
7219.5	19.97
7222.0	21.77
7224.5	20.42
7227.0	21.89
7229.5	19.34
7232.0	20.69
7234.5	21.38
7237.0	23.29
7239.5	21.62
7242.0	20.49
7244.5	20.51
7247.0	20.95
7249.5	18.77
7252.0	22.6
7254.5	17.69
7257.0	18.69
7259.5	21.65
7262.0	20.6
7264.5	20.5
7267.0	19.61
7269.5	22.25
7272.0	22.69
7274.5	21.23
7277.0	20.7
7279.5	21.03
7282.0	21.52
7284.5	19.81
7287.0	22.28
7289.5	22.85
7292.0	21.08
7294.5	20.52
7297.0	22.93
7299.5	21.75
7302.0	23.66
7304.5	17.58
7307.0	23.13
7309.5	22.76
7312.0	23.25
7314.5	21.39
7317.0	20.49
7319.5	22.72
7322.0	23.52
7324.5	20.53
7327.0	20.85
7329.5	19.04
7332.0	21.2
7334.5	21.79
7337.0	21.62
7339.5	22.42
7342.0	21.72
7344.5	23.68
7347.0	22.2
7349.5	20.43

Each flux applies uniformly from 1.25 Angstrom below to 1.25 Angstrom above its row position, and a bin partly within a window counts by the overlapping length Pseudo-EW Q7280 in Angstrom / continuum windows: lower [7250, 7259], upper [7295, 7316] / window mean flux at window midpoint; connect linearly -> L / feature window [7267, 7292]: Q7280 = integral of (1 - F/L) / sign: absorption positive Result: -0.8 Angstrom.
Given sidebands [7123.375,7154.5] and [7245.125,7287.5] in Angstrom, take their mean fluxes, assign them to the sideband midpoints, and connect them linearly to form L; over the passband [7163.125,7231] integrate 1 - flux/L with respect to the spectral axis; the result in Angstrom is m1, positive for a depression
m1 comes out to -3.6 Angstrom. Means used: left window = 19.9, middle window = 21.3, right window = 20.7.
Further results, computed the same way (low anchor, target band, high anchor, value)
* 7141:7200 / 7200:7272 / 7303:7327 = 2.0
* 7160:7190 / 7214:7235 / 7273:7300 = 0.5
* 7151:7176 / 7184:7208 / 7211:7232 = -0.7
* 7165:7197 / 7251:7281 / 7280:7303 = 1.3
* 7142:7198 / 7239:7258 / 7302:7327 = 1.3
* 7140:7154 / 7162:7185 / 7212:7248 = 0.1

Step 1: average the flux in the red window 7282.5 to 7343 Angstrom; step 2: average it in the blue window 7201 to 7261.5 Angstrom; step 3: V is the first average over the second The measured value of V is 1.03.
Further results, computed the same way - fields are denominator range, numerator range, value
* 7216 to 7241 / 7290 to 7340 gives 1.02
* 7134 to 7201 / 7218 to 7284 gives 0.98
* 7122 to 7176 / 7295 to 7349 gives 1.07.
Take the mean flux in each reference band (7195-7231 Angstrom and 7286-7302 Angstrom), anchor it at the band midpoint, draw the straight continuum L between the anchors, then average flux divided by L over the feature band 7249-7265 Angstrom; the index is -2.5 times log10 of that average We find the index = 0.08 mag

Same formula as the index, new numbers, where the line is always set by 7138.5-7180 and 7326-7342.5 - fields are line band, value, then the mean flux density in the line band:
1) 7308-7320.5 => -0.044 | 22.1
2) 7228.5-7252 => 0.023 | 20.9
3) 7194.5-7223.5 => -0.010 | 21.6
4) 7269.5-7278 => -0.019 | 21.7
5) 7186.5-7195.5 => 0.014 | 21.1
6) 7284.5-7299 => -0.023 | 21.7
